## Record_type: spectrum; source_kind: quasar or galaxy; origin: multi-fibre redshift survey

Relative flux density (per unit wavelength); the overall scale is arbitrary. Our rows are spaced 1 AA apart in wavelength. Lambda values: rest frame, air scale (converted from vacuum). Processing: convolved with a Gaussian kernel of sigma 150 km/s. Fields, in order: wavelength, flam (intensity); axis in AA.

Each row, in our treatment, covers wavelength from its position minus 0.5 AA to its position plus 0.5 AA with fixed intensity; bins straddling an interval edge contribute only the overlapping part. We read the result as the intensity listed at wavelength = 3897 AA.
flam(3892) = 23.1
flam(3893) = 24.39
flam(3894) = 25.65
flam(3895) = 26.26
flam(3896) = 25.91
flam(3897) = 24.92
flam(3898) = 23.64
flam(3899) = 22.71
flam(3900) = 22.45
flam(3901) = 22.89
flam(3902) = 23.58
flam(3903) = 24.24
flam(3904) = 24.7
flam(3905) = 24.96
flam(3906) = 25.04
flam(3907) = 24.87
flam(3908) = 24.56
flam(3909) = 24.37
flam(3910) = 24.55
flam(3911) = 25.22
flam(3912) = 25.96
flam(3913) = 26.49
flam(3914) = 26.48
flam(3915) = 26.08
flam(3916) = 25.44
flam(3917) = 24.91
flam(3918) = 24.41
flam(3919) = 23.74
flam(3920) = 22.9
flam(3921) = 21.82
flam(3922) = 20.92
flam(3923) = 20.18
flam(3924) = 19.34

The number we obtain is 24.92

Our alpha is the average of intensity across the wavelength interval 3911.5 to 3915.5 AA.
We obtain 26.3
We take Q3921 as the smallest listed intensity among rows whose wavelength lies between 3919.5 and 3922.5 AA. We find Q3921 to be 20.92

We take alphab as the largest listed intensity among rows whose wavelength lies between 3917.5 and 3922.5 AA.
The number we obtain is 24.41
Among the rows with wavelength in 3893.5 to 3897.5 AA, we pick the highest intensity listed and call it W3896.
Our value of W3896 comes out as 26.26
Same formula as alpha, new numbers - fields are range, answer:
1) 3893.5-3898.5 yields 25.3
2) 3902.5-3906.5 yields 24.7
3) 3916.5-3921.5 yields 23.6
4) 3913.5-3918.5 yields 25.5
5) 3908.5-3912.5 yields 25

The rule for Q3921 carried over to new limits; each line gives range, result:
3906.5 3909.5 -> 24.37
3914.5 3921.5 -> 21.82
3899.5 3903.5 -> 22.45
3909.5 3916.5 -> 24.55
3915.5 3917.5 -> 24.91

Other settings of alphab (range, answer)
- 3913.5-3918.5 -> 26.48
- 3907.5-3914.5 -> 26.49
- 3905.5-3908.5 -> 25.04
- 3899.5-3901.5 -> 22.89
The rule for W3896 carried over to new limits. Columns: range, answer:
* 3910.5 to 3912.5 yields 25.96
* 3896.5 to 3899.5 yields 24.92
